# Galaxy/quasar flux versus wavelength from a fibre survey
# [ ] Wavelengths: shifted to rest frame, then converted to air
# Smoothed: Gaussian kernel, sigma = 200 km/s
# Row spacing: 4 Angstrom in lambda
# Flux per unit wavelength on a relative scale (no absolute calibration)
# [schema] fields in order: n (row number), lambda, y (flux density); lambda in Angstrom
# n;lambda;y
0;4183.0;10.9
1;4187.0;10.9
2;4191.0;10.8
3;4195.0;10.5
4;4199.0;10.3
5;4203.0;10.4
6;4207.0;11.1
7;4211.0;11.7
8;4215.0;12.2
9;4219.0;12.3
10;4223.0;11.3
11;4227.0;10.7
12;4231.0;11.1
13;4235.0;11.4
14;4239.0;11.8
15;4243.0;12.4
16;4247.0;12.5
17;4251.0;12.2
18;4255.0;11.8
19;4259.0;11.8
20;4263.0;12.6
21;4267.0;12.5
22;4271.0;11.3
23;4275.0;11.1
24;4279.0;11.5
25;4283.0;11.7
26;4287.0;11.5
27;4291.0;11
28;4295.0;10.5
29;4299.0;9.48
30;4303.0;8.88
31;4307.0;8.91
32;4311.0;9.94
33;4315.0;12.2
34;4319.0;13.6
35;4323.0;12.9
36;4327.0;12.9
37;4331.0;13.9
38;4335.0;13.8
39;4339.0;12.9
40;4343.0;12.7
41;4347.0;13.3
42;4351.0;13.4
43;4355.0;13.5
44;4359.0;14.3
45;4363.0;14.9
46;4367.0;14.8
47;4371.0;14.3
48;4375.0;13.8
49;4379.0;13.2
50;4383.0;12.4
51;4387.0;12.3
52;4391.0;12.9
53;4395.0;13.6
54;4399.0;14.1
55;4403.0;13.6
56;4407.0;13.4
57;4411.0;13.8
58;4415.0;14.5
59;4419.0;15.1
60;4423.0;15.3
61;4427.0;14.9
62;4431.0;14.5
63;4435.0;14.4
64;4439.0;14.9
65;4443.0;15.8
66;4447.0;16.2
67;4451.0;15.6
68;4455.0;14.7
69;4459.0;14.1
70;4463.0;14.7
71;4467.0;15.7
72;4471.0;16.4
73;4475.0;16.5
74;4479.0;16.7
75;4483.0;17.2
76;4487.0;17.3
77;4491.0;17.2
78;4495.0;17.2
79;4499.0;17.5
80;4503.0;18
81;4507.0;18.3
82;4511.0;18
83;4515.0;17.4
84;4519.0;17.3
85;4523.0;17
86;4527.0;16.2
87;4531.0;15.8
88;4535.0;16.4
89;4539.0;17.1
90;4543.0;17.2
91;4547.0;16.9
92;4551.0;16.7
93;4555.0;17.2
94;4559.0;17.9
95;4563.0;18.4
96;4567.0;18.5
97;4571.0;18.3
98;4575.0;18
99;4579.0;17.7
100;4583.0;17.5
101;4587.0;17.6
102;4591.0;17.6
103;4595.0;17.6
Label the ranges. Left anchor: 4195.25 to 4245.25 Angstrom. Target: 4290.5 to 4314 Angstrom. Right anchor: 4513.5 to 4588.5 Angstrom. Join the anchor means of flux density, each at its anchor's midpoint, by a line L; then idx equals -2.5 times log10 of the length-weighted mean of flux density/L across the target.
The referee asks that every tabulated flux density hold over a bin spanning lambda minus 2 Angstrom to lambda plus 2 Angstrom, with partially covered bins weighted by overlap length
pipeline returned 0.29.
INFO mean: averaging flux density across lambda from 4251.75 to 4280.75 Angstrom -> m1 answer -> 11.8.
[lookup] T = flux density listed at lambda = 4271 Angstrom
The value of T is 11.3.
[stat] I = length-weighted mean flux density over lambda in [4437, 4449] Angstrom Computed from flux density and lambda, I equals 15.6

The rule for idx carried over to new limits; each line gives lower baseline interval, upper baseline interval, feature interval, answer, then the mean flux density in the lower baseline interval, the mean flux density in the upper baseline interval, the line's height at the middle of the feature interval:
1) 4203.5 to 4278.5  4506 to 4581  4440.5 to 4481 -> 0.014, 11.7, 17.4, 15.8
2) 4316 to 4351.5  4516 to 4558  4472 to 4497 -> -0.073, 13.2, 16.8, 15.9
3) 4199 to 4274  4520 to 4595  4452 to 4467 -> 0.063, 11.7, 17.3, 15.6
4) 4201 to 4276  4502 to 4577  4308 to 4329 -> 0.092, 11.7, 17.4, 13.2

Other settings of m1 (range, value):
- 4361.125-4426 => 13.9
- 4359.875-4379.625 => 14.3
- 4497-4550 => 17.2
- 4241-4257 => 12.2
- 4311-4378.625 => 13.5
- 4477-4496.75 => 17.1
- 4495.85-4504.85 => 17.7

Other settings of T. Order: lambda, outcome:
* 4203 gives 10.4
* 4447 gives 16.2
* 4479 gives 16.7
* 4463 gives 14.7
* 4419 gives 15.1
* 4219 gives 12.3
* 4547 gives 16.9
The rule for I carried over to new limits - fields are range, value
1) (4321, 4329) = 12.9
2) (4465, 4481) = 16.3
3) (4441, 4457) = 15.6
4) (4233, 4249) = 12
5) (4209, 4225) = 11.9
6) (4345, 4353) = 13.4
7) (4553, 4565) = 17.8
